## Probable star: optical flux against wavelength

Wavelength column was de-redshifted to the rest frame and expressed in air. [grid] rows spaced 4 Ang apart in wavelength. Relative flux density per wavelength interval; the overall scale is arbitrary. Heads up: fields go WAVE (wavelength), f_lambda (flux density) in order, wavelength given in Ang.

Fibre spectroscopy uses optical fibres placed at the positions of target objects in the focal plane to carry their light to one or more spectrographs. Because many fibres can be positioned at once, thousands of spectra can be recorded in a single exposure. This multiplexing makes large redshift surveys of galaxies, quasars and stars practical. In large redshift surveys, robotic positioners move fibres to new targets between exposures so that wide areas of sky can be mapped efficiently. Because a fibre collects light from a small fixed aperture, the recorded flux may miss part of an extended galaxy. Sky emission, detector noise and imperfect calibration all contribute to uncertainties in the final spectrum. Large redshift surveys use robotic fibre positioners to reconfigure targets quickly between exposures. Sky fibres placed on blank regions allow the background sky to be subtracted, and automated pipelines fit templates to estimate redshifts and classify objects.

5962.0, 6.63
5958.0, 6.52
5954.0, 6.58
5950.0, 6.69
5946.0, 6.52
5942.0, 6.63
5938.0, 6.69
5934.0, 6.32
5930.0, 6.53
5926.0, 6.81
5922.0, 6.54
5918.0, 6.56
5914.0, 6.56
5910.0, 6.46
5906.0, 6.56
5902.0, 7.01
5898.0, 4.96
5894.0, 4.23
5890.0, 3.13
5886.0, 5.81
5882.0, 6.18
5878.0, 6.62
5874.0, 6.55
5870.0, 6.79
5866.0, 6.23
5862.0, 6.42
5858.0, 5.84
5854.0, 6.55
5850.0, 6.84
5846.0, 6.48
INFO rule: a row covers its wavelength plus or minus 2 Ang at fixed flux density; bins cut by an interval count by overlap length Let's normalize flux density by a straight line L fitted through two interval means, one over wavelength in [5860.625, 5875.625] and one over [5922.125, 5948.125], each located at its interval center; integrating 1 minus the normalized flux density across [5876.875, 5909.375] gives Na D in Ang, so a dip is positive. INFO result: 4.8 Ang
